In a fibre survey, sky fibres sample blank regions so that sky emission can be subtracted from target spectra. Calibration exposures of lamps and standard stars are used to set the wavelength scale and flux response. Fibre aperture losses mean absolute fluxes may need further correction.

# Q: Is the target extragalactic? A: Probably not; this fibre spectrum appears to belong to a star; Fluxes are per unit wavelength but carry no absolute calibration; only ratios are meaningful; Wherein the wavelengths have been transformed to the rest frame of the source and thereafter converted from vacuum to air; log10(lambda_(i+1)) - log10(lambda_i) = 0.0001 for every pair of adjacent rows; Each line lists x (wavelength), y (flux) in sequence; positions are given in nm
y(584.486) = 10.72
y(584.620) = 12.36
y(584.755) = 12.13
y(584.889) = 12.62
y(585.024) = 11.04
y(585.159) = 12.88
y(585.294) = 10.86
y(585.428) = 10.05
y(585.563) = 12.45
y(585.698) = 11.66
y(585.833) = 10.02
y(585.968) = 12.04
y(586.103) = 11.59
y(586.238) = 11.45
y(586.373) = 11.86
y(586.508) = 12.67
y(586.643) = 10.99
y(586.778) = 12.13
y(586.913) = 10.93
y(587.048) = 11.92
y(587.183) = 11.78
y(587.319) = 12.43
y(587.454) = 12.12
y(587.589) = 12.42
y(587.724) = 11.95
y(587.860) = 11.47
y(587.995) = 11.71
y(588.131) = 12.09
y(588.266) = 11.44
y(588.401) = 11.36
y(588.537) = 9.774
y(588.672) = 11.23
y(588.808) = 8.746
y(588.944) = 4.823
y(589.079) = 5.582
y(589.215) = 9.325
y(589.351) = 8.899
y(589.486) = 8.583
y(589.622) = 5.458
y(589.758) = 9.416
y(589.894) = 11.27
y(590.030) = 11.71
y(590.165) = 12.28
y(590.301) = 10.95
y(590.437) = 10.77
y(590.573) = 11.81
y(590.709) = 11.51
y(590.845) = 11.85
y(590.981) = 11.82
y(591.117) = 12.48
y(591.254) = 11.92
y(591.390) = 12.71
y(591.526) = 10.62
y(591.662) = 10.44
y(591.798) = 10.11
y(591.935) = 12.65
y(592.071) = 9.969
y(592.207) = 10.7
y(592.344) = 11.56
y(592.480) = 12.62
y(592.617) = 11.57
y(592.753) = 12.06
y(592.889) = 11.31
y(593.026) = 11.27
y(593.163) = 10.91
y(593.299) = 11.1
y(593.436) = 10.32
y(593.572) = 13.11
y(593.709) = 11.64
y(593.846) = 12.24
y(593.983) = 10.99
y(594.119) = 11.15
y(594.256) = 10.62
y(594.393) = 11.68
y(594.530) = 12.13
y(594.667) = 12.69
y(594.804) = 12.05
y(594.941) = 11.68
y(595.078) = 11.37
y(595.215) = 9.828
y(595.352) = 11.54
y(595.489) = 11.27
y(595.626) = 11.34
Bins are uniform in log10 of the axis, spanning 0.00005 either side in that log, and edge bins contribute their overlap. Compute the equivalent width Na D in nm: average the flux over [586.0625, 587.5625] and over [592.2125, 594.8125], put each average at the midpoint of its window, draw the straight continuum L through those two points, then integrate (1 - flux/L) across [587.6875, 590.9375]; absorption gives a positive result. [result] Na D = 0.44 nm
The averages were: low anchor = 11.8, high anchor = 11.6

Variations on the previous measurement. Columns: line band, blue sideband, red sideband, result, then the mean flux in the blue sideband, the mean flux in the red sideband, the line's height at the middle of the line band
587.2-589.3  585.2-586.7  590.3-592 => 0.19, 11.5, 11.5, 11.5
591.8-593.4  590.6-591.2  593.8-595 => 0.06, 11.9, 11.7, 11.8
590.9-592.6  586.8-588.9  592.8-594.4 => -0.02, 11.4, 11.4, 11.4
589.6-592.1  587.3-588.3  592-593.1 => 0.09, 12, 11.4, 11.6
